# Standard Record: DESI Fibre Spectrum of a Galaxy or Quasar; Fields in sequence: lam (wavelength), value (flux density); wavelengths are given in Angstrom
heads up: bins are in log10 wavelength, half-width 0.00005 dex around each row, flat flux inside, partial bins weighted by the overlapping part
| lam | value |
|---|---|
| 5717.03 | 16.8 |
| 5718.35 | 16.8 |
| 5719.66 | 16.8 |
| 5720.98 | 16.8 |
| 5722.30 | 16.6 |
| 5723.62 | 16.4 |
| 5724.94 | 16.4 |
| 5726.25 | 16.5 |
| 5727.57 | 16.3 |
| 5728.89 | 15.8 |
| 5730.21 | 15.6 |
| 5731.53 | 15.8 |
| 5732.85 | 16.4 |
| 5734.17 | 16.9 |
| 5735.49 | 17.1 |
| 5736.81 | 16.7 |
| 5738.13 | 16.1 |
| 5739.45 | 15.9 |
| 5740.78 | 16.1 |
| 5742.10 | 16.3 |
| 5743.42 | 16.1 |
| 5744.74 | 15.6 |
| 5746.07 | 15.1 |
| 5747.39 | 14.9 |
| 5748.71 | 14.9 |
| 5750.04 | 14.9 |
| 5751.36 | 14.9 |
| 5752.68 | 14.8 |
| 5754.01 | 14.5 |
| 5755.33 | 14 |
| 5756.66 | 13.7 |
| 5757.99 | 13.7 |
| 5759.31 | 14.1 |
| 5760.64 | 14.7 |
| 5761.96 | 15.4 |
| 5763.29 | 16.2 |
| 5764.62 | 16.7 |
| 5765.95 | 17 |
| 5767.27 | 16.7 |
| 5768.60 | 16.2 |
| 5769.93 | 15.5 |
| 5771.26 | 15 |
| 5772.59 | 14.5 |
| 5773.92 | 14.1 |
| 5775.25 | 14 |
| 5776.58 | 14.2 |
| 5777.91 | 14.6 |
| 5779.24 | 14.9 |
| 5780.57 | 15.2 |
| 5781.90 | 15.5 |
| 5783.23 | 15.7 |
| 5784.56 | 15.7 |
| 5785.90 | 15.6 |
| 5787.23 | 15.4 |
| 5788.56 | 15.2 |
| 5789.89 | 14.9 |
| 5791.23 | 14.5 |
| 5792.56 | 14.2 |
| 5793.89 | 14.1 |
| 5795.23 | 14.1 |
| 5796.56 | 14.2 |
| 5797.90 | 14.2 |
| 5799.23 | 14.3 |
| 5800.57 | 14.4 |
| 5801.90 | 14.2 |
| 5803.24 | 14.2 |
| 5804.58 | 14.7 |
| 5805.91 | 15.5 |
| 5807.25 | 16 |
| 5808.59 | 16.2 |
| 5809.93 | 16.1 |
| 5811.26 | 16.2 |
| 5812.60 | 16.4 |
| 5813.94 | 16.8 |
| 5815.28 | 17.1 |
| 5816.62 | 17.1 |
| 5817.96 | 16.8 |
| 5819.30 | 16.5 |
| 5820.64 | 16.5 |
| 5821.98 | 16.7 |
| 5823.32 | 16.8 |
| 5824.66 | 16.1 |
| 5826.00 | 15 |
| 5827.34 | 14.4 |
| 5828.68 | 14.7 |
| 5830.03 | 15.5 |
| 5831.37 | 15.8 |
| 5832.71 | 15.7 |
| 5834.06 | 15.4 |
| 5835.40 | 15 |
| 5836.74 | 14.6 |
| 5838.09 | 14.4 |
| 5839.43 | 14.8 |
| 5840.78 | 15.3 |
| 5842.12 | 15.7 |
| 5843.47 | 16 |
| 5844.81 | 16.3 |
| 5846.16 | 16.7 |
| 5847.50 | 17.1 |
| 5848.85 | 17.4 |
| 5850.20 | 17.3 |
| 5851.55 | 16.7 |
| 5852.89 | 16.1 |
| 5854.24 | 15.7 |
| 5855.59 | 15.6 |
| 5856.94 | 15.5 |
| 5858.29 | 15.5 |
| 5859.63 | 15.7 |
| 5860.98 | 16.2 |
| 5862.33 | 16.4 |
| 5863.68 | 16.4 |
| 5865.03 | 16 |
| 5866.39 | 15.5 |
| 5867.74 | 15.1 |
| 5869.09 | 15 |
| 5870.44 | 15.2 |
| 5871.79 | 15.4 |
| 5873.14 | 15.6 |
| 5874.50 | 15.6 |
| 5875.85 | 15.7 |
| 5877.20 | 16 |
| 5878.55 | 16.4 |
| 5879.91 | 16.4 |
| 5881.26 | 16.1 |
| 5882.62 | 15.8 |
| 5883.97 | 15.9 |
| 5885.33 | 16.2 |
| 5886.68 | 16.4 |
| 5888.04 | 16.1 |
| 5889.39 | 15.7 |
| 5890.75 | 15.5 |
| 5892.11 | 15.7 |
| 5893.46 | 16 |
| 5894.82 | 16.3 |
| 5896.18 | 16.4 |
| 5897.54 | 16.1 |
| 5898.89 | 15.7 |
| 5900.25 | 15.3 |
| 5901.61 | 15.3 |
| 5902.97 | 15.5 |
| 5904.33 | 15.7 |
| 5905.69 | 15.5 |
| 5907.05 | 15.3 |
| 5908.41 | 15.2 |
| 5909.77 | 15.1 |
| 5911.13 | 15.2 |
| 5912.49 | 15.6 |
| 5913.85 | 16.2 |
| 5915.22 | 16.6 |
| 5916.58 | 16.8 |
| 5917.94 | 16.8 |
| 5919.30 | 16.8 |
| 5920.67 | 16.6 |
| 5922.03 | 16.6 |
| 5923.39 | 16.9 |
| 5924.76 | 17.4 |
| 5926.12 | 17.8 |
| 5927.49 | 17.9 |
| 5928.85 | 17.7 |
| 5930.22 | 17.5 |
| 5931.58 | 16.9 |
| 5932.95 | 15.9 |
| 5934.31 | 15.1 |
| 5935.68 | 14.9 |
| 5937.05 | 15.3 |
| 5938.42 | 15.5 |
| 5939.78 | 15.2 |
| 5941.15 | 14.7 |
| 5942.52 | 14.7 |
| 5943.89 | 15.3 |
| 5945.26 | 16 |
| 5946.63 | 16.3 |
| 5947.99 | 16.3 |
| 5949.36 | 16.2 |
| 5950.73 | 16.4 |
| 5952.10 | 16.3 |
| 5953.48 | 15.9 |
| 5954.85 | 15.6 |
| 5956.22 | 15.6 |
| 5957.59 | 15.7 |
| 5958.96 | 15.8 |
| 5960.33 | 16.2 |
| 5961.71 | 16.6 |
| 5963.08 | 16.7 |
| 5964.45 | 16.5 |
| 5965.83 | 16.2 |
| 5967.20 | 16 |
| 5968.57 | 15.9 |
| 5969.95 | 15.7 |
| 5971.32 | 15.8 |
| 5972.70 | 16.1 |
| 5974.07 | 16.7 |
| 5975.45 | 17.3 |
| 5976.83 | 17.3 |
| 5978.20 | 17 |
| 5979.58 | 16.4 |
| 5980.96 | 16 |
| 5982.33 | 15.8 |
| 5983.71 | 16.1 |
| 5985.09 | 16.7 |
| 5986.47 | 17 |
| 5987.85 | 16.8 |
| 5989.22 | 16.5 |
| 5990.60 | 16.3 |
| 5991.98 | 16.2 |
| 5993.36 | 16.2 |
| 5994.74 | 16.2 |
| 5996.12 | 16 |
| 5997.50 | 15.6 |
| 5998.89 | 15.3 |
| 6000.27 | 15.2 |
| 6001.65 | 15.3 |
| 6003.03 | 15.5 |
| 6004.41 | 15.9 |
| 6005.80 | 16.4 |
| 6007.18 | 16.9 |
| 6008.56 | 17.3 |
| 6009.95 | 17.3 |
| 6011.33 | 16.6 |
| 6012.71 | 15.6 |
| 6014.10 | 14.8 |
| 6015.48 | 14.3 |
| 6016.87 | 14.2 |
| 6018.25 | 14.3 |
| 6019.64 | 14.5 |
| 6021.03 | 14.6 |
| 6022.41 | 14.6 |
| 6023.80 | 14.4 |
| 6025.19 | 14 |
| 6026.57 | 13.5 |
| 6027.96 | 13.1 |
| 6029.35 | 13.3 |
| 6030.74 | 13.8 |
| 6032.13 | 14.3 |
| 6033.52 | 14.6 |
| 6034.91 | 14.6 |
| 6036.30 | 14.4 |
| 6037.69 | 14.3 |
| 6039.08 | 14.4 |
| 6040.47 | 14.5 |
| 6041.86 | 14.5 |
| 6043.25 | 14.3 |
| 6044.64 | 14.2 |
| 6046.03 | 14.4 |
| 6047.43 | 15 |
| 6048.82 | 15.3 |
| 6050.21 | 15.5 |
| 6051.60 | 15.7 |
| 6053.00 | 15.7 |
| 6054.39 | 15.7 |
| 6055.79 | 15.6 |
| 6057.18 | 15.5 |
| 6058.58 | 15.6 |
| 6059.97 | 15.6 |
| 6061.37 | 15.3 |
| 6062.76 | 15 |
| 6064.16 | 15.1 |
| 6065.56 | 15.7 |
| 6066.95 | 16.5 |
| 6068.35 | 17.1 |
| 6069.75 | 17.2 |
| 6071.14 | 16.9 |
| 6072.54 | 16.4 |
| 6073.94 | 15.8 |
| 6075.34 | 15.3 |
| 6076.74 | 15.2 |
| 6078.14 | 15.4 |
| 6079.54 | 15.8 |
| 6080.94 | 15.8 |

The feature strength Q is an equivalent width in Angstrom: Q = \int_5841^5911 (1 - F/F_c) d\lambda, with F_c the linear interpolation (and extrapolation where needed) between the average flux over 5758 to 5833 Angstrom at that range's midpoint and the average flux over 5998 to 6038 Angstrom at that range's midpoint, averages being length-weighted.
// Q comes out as -3.1 Angstrom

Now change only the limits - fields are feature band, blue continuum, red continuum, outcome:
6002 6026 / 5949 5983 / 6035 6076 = 0.6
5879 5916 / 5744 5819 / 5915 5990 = 0.3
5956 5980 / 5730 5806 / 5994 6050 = -2.1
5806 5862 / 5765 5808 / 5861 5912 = -2.4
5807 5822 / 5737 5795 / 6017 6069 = -1.4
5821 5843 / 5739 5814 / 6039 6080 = -0.3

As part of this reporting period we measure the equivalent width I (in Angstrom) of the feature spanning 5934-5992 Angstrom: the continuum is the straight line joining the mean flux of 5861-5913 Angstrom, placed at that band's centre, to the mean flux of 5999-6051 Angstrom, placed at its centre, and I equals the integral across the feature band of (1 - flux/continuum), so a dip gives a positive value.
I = -3.1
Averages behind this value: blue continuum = 15.7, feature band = 16.1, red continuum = 14.9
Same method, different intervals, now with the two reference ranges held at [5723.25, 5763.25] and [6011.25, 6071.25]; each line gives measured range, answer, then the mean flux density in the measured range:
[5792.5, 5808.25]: 0.9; 14.6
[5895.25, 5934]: -2.8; 16.3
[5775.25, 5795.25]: 0.7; 14.9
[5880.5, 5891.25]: -0.5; 16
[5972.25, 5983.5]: -1.1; 16.6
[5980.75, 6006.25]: -1.7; 16.1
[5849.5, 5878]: -1.0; 15.8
